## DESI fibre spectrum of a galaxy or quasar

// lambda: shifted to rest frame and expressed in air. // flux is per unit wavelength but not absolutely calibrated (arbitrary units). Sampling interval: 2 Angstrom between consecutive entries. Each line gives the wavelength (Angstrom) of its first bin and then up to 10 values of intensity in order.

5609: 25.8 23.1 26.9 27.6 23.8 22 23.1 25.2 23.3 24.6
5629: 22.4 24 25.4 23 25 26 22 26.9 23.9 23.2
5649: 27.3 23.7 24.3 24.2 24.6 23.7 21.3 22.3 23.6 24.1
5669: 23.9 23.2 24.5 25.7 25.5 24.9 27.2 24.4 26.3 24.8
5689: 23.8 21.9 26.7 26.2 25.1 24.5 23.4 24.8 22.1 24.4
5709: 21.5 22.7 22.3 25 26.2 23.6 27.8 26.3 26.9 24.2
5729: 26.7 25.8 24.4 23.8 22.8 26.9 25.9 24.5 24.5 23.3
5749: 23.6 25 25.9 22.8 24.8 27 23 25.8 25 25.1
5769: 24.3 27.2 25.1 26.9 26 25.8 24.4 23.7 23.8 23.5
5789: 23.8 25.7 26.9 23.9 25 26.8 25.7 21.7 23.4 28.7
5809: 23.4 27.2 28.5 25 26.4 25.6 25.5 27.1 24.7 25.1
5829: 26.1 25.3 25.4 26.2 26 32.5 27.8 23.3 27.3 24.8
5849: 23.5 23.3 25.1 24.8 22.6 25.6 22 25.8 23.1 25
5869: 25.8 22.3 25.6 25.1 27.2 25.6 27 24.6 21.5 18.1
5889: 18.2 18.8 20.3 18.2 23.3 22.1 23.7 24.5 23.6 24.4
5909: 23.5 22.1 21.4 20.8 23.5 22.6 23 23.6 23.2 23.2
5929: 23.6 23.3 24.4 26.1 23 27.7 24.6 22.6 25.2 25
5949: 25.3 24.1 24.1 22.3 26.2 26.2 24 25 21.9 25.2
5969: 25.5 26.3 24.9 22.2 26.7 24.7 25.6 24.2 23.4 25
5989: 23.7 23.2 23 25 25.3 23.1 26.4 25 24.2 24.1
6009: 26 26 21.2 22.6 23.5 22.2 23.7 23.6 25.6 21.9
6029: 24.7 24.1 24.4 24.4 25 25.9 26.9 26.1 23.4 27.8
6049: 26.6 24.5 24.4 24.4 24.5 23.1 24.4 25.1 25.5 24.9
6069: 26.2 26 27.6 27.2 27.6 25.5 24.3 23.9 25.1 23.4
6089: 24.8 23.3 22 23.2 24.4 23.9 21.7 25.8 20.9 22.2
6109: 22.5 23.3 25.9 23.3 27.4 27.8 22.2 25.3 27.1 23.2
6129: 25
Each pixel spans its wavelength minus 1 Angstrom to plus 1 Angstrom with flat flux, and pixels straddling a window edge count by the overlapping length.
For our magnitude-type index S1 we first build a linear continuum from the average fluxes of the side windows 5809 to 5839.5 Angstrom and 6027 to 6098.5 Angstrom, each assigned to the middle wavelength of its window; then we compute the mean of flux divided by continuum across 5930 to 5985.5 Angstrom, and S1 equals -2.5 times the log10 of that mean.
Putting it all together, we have 0.038 mag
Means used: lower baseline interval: 26.2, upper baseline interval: 24.9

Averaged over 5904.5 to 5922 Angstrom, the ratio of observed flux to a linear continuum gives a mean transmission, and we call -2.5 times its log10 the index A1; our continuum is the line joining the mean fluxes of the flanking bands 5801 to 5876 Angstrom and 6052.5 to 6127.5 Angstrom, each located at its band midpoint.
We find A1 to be 0.11 mag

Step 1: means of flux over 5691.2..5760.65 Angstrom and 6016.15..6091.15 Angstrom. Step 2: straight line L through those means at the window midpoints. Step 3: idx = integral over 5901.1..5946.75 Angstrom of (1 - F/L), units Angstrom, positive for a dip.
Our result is 2.1 Angstrom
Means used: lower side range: 24.7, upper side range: 24.9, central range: 23.7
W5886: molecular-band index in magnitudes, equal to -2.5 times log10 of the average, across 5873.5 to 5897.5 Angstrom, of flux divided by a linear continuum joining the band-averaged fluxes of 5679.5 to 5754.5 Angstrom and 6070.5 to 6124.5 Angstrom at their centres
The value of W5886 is 0.10 mag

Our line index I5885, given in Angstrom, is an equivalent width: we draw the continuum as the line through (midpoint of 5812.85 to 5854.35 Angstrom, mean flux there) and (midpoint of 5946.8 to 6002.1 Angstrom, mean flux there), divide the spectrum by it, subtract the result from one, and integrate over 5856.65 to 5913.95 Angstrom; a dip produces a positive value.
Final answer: 5.1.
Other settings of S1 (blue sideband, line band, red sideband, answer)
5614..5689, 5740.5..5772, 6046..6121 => -0.02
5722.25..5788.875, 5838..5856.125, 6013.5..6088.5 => -0.04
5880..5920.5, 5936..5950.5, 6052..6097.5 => -0.09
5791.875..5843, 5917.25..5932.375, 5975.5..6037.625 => 0.08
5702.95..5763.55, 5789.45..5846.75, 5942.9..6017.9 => -0.06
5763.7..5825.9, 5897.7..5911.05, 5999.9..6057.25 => 0.07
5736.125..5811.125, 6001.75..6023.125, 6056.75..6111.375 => 0.03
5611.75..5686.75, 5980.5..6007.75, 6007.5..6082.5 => 0.02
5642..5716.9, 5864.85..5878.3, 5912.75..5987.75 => -0.03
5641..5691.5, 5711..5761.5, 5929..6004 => -0.02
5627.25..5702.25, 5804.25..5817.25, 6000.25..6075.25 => -0.07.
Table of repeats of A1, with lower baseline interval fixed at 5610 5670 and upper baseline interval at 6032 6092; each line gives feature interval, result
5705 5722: 0.012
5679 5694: -0.033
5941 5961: 0.017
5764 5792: -0.023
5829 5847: -0.082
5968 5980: -0.003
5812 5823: -0.072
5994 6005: 0.007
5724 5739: -0.031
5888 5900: 0.225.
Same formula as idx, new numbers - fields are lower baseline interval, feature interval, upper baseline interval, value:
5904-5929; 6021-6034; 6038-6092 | 0.3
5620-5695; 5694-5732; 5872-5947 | -1.0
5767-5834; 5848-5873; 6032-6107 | 1.1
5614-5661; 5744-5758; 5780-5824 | 0.4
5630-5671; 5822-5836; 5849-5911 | -1.3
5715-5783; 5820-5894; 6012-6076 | 1.4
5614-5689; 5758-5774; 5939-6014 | -0.6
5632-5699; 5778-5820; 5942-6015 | -1.2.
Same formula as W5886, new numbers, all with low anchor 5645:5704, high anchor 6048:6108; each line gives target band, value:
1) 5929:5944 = 0.002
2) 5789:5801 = -0.045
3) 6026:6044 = -0.013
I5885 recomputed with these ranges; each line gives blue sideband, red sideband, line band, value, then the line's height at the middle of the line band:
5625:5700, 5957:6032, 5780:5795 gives -0.1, 24.4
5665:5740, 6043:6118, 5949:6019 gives 0.7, 24.6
